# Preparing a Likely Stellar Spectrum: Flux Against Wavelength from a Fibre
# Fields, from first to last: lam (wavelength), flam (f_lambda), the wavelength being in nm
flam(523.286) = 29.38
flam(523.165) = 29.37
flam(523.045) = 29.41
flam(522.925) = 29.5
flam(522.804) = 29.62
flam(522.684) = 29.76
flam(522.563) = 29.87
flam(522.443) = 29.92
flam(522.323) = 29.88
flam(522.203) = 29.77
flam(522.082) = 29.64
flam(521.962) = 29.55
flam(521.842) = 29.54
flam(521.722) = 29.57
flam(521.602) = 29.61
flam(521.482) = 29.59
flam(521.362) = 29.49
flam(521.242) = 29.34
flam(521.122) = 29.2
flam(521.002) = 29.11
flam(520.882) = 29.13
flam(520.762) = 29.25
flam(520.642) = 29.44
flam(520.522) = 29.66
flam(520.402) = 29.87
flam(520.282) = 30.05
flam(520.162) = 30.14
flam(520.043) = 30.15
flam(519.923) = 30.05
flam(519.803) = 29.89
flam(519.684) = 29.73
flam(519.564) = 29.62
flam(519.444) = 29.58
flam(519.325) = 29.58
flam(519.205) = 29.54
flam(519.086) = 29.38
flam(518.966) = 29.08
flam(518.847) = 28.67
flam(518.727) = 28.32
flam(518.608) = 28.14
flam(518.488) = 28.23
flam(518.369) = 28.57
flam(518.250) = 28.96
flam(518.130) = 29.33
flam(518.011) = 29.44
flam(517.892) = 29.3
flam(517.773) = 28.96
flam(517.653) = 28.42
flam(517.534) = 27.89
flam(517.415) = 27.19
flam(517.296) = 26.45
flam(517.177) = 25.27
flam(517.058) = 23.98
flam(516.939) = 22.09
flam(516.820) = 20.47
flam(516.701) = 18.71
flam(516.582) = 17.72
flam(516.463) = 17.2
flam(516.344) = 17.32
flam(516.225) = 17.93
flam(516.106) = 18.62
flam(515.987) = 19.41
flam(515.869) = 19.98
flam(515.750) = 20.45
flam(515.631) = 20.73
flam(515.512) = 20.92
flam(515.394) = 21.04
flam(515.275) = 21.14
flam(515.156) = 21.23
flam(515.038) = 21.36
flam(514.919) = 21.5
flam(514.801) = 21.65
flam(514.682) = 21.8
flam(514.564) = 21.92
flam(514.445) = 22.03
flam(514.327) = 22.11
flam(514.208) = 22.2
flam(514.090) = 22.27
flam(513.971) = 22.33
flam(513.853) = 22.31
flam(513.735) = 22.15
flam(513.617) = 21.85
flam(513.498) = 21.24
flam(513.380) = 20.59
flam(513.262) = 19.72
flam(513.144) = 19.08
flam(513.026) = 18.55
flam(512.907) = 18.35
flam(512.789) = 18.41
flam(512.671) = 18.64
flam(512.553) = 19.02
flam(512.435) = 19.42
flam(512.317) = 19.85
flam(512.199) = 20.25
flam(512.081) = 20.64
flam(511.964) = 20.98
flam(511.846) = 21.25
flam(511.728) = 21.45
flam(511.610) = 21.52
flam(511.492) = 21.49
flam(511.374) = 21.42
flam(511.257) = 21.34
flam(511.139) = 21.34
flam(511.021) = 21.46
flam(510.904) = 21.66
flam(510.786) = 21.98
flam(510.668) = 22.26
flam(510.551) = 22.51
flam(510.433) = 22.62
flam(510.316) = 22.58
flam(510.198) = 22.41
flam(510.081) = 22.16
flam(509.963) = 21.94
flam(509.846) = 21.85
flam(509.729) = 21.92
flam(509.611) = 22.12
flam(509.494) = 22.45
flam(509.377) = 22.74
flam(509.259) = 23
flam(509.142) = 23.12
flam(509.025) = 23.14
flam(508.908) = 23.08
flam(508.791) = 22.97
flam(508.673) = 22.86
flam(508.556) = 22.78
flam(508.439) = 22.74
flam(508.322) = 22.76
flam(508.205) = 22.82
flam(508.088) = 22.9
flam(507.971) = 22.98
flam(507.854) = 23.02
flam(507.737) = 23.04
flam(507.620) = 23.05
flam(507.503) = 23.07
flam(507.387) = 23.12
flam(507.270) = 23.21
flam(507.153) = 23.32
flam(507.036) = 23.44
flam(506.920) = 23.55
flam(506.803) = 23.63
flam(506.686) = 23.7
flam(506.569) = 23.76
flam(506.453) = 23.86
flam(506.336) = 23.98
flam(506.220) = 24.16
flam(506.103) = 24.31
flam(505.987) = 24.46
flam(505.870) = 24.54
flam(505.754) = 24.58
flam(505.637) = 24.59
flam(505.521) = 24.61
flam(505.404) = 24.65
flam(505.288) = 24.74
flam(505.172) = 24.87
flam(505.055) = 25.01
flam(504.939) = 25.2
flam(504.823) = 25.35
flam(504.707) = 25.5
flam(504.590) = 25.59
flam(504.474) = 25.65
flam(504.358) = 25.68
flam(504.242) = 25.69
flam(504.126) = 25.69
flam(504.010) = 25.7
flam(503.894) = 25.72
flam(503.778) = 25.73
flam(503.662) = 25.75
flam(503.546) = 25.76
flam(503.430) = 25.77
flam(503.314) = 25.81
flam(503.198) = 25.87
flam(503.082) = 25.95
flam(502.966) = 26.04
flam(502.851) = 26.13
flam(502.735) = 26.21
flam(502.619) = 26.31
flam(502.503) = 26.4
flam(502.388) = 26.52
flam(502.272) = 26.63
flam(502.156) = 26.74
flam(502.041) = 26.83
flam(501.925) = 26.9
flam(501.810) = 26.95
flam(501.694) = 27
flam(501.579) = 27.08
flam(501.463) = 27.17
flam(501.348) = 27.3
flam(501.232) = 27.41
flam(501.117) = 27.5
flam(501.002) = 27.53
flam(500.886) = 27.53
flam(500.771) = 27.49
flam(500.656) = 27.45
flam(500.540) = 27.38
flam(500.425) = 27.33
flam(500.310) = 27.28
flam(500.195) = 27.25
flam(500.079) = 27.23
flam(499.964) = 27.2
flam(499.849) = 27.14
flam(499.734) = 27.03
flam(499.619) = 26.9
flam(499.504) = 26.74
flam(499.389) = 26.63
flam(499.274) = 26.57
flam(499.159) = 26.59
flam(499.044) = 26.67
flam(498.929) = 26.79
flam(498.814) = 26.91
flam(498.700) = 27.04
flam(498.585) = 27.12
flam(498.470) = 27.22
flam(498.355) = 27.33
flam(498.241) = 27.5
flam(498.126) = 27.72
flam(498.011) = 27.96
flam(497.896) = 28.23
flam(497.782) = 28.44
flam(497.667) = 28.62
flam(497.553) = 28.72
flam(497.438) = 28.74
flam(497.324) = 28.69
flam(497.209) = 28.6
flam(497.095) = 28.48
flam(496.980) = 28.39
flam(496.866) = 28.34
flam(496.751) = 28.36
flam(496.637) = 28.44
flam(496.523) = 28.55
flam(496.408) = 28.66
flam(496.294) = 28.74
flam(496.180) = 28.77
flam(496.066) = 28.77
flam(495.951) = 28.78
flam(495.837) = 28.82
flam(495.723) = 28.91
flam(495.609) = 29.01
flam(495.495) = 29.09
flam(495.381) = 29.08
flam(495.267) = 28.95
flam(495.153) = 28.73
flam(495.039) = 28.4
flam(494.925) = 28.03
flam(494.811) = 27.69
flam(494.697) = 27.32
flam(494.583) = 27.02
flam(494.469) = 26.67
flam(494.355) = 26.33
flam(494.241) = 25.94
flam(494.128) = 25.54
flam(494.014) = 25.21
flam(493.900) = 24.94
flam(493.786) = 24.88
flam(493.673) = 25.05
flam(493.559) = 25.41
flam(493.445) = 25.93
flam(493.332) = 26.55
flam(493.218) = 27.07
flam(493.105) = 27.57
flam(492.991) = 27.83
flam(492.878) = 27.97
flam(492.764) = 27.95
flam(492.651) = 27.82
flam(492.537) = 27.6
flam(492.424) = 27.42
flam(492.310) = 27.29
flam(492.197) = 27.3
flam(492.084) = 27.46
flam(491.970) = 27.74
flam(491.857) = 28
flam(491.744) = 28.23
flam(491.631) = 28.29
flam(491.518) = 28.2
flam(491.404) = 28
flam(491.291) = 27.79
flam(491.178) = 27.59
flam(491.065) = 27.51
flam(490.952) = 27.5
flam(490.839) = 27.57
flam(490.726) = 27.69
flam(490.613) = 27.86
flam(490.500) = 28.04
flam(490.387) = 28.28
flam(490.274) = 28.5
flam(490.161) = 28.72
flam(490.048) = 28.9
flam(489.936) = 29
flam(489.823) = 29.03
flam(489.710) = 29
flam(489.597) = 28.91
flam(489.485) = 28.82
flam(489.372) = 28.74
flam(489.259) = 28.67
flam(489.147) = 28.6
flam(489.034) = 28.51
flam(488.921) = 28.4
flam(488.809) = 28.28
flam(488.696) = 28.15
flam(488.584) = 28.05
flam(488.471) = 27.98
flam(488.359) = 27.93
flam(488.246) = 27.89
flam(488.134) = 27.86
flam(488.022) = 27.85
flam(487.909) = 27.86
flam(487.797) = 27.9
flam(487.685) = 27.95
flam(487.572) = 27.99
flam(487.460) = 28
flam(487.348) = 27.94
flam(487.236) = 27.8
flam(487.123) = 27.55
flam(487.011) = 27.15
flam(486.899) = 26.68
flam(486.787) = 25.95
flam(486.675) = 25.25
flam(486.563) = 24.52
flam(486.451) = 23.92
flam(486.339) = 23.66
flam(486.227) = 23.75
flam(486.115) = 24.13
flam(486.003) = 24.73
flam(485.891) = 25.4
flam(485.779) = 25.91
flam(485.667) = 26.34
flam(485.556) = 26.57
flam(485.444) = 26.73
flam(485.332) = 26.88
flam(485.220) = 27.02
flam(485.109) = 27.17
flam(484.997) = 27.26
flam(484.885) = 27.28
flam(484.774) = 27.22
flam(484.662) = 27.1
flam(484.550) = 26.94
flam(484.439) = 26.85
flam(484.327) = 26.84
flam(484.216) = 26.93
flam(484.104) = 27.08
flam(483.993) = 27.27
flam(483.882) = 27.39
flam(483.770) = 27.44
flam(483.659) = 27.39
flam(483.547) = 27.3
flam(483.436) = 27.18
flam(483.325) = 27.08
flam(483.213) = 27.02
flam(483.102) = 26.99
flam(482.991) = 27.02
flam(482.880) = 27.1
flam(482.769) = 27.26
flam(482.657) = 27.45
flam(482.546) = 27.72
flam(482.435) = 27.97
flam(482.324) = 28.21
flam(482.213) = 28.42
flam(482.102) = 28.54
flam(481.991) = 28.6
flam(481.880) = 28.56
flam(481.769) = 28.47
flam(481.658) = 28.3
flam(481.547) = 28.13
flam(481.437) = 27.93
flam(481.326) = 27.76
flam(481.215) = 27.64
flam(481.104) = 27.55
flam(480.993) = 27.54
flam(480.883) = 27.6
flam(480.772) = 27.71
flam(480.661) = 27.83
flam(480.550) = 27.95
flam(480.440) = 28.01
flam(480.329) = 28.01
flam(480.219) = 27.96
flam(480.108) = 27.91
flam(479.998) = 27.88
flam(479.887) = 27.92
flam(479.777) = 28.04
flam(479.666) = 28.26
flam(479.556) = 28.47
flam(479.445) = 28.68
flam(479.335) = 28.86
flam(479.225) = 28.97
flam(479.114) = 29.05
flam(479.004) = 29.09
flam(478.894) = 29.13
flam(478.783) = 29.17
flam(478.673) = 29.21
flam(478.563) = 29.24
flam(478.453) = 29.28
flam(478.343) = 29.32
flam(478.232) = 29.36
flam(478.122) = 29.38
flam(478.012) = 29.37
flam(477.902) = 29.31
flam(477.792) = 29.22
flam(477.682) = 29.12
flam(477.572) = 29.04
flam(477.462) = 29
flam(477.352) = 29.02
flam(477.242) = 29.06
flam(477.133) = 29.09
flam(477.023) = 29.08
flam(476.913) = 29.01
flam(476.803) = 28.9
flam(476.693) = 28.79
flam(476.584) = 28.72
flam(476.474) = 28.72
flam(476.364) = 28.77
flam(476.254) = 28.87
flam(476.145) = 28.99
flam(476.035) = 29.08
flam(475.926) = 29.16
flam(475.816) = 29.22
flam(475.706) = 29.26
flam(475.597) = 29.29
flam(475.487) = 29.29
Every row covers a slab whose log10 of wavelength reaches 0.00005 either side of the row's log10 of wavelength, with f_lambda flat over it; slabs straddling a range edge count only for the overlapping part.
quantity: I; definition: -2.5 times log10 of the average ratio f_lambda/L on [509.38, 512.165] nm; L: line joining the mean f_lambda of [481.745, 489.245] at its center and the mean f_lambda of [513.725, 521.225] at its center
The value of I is 0.18 mag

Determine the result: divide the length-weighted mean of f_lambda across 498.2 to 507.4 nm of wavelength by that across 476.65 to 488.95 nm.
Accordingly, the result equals 0.94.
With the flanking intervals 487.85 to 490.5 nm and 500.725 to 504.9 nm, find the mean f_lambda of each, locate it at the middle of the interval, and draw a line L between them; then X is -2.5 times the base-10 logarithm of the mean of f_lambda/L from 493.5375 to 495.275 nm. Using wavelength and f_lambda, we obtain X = 0.04 mag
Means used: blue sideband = 28.4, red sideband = 26.3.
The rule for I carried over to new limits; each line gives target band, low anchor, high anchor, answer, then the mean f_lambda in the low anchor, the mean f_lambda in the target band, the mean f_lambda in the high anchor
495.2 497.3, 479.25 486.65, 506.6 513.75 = -0.17 mag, 27.2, 28.7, 21.8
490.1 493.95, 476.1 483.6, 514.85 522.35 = 0.01 mag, 28.4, 27.4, 26.4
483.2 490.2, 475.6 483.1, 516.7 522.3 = 0.05 mag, 28.5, 27.2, 28.6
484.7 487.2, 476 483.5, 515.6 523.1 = 0.09 mag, 28.4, 26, 27.2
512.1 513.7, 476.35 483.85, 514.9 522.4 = 0.33 mag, 28.3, 19.7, 26.5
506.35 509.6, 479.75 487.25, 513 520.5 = 0.09 mag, 27.1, 23.1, 24.4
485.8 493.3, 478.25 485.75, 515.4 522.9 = 0.00 mag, 27.8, 27.5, 27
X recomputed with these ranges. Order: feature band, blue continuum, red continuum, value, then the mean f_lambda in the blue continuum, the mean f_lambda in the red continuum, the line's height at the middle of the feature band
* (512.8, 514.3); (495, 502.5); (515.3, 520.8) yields 0.26 mag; 27.7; 25.9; 26.4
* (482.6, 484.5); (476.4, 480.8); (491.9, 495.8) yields 0.04 mag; 28.8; 27.2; 28.3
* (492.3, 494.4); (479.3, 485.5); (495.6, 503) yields 0.04 mag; 27.6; 27.5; 27.6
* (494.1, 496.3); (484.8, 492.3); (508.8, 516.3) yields -0.10 mag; 27.4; 21.2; 25.7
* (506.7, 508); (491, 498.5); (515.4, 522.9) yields 0.18 mag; 27.7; 27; 27.4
